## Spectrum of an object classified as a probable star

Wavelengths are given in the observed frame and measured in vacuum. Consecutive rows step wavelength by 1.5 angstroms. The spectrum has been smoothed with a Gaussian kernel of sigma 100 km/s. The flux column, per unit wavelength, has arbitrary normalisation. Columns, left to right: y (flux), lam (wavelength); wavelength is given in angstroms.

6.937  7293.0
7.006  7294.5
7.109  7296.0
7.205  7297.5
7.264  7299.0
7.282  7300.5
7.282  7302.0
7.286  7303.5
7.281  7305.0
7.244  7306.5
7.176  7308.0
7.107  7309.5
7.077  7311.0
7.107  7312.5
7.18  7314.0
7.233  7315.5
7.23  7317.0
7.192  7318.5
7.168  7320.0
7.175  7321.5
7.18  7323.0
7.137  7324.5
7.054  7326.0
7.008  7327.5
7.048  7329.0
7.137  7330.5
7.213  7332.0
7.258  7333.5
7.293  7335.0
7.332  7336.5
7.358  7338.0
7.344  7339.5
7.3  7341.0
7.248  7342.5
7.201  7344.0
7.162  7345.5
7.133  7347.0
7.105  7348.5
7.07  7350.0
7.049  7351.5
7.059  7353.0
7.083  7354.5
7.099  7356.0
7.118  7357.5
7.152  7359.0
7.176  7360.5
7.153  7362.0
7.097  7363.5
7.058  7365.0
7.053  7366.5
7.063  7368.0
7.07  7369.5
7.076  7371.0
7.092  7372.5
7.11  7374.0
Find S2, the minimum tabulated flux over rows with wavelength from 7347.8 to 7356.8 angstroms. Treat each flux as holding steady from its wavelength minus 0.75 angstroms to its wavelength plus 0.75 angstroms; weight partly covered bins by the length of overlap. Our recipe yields 7.049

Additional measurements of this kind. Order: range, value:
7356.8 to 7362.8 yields 7.118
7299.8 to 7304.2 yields 7.282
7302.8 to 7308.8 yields 7.176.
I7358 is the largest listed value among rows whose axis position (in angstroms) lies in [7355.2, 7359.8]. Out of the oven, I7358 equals 7.152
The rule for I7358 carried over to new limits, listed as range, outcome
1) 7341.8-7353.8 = 7.248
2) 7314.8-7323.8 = 7.233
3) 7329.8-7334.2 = 7.258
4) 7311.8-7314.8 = 7.18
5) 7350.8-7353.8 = 7.059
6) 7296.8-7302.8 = 7.282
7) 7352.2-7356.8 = 7.099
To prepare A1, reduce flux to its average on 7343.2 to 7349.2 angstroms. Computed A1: 7.15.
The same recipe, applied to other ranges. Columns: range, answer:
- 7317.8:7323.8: 7.18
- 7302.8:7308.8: 7.25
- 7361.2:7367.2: 7.09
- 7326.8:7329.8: 7.03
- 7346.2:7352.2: 7.09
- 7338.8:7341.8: 7.32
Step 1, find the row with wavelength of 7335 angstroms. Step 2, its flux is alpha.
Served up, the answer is 7.293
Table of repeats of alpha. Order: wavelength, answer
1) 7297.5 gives 7.205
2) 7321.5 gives 7.175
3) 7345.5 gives 7.162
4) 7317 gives 7.23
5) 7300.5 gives 7.282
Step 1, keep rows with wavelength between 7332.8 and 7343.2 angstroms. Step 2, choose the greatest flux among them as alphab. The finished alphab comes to 7.358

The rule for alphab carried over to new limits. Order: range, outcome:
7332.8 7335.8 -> 7.293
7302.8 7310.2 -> 7.286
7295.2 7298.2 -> 7.205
